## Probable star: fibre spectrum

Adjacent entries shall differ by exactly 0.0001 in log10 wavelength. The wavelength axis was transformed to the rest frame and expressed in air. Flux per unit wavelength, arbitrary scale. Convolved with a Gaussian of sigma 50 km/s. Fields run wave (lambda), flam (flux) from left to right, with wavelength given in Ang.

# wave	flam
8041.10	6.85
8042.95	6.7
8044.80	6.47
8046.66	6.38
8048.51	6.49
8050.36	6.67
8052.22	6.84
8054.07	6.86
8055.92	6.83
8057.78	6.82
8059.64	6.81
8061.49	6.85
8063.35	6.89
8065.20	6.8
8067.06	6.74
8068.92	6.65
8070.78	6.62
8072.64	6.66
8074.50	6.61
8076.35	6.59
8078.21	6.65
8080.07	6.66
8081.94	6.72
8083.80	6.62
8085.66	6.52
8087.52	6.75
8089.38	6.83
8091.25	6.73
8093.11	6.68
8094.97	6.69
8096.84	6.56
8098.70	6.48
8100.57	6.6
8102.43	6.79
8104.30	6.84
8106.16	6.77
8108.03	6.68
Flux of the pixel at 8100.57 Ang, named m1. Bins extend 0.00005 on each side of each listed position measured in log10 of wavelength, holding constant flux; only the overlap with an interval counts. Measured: 6.6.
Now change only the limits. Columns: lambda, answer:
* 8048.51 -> 6.49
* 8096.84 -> 6.56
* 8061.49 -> 6.85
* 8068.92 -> 6.65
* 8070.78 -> 6.62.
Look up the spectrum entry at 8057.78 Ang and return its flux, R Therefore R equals 6.82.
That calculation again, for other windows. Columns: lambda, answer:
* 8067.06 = 6.74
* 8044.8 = 6.47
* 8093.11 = 6.68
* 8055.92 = 6.83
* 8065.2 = 6.8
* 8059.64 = 6.81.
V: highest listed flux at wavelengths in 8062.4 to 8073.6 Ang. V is 6.89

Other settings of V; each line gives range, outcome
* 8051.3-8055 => 6.86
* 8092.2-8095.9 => 6.69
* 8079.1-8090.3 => 6.83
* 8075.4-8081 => 6.66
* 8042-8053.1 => 6.84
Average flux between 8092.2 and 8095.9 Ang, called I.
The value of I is 6.69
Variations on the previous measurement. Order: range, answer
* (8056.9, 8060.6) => 6.82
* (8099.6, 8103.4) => 6.69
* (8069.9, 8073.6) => 6.64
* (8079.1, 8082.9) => 6.68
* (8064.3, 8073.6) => 6.69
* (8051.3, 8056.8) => 6.85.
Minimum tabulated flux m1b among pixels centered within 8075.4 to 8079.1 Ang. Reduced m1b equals 6.59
